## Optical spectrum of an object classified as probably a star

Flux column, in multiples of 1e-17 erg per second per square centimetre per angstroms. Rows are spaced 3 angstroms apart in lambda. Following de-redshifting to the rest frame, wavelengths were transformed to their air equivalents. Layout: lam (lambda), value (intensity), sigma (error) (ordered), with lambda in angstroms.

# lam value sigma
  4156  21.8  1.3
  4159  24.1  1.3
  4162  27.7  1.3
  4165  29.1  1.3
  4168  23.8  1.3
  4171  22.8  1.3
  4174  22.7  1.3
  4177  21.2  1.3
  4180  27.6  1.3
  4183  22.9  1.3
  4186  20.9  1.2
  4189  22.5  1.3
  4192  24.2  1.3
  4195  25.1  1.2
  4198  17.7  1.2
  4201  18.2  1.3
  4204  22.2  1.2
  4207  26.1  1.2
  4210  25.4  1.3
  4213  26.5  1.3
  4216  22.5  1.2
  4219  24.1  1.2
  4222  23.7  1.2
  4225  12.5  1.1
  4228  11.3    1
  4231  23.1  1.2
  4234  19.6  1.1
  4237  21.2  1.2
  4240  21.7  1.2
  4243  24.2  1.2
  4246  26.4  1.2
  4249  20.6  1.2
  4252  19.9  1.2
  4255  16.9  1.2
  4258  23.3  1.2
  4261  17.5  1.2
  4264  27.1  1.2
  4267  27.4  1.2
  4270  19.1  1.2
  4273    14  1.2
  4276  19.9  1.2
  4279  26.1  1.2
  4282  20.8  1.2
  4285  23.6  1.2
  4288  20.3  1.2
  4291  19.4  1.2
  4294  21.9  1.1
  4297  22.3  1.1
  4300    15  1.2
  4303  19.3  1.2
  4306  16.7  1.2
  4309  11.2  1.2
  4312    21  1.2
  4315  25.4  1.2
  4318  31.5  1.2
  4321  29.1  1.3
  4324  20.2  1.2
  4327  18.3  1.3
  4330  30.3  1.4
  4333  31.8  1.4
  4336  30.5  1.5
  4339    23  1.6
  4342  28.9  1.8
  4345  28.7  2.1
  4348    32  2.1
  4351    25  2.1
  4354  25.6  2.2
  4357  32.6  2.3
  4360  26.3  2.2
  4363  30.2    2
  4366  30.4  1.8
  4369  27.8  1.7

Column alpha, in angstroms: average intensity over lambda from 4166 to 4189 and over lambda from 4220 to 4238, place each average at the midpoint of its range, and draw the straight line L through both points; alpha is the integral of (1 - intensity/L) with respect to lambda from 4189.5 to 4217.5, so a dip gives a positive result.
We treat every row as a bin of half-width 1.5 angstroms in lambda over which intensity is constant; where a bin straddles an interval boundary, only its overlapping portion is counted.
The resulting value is -2.98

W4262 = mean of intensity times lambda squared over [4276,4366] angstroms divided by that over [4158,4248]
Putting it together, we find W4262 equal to 1.14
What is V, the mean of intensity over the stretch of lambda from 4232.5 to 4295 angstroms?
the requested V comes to 21.5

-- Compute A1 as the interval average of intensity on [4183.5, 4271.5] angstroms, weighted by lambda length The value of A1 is 21.8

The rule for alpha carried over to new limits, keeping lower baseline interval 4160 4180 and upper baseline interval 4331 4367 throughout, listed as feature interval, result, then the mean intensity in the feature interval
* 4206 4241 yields 6.11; 21.4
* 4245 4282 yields 7.47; 21.4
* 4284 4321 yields 9.06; 20.9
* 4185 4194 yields 0.87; 22.8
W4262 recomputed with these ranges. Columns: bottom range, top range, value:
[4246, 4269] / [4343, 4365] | 1.36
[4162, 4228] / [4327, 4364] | 1.33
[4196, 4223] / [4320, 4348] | 1.25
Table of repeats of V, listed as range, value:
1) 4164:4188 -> 23.7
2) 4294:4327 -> 21.1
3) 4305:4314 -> 16.8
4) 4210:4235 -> 20.7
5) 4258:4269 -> 23.7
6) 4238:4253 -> 22.6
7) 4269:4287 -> 20.6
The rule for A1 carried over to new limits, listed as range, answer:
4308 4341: 25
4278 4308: 20.3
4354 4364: 29.1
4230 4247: 22.6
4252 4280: 21.1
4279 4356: 23.8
